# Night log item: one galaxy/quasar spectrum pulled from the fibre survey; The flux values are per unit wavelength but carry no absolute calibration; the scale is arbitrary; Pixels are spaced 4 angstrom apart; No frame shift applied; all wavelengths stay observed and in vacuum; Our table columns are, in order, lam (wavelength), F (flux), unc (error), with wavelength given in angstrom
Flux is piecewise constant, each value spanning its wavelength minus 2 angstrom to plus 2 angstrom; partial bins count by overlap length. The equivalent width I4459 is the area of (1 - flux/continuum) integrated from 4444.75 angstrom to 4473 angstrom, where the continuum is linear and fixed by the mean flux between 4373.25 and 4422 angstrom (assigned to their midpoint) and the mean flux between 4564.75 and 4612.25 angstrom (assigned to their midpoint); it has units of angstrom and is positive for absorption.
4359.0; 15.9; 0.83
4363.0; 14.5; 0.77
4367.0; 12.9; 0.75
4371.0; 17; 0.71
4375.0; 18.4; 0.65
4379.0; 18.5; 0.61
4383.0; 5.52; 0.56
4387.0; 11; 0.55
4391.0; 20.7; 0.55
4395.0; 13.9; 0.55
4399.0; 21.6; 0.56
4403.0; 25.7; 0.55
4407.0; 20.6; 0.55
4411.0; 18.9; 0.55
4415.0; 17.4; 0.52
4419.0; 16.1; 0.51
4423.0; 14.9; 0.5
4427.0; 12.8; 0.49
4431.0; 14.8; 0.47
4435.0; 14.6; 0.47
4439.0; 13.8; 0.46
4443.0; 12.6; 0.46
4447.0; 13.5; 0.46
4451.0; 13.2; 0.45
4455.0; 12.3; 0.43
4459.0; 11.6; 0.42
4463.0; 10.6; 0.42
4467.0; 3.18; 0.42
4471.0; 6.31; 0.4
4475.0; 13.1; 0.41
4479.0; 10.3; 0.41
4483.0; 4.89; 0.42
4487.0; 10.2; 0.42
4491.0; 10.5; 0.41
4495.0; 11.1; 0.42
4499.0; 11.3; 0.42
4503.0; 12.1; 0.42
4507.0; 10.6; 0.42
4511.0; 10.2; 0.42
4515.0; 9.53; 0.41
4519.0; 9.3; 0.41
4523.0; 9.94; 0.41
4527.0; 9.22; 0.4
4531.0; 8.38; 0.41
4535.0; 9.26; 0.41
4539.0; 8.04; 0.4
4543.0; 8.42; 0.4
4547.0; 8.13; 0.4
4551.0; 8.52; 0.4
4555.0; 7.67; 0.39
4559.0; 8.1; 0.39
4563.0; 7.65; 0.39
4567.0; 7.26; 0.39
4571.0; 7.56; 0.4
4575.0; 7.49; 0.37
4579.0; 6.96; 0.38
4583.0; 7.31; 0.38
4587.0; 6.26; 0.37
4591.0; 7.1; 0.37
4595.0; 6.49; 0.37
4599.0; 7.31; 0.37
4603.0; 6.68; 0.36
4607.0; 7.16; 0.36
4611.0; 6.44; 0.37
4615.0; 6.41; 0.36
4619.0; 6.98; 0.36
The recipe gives 8.01 angstrom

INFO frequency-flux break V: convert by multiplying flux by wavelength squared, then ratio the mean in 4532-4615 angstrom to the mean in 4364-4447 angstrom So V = 0.5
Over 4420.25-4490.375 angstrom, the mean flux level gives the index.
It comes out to 11.4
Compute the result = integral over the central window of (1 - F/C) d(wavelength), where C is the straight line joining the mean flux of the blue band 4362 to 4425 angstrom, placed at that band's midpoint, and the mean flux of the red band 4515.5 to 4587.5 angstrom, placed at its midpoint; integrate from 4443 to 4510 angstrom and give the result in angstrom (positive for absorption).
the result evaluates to 10.0 angstrom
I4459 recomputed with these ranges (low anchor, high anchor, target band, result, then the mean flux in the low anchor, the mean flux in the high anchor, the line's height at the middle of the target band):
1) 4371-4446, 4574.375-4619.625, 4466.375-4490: 8.0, 16.2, 6.86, 12.7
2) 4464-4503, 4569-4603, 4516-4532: -1.8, 9.19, 7.04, 8.34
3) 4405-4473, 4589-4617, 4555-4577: 1.8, 13.4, 6.8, 8.28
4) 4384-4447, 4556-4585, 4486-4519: 2.2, 16.4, 7.48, 11.4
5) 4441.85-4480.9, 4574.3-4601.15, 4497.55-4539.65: -4.0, 10.6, 6.96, 8.97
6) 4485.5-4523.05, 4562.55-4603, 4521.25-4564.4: 1.7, 10.5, 7.1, 8.83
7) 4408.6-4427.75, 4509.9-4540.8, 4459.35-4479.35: 6.3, 16.3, 9.21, 12.9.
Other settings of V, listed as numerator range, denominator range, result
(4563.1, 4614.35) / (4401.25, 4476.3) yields 0.54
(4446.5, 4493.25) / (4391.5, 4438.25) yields 0.58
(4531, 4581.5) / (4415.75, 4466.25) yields 0.63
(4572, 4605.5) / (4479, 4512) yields 0.72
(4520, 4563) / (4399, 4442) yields 0.53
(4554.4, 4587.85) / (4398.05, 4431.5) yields 0.44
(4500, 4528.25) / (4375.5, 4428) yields 0.64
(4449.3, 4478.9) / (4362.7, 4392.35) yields 0.71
